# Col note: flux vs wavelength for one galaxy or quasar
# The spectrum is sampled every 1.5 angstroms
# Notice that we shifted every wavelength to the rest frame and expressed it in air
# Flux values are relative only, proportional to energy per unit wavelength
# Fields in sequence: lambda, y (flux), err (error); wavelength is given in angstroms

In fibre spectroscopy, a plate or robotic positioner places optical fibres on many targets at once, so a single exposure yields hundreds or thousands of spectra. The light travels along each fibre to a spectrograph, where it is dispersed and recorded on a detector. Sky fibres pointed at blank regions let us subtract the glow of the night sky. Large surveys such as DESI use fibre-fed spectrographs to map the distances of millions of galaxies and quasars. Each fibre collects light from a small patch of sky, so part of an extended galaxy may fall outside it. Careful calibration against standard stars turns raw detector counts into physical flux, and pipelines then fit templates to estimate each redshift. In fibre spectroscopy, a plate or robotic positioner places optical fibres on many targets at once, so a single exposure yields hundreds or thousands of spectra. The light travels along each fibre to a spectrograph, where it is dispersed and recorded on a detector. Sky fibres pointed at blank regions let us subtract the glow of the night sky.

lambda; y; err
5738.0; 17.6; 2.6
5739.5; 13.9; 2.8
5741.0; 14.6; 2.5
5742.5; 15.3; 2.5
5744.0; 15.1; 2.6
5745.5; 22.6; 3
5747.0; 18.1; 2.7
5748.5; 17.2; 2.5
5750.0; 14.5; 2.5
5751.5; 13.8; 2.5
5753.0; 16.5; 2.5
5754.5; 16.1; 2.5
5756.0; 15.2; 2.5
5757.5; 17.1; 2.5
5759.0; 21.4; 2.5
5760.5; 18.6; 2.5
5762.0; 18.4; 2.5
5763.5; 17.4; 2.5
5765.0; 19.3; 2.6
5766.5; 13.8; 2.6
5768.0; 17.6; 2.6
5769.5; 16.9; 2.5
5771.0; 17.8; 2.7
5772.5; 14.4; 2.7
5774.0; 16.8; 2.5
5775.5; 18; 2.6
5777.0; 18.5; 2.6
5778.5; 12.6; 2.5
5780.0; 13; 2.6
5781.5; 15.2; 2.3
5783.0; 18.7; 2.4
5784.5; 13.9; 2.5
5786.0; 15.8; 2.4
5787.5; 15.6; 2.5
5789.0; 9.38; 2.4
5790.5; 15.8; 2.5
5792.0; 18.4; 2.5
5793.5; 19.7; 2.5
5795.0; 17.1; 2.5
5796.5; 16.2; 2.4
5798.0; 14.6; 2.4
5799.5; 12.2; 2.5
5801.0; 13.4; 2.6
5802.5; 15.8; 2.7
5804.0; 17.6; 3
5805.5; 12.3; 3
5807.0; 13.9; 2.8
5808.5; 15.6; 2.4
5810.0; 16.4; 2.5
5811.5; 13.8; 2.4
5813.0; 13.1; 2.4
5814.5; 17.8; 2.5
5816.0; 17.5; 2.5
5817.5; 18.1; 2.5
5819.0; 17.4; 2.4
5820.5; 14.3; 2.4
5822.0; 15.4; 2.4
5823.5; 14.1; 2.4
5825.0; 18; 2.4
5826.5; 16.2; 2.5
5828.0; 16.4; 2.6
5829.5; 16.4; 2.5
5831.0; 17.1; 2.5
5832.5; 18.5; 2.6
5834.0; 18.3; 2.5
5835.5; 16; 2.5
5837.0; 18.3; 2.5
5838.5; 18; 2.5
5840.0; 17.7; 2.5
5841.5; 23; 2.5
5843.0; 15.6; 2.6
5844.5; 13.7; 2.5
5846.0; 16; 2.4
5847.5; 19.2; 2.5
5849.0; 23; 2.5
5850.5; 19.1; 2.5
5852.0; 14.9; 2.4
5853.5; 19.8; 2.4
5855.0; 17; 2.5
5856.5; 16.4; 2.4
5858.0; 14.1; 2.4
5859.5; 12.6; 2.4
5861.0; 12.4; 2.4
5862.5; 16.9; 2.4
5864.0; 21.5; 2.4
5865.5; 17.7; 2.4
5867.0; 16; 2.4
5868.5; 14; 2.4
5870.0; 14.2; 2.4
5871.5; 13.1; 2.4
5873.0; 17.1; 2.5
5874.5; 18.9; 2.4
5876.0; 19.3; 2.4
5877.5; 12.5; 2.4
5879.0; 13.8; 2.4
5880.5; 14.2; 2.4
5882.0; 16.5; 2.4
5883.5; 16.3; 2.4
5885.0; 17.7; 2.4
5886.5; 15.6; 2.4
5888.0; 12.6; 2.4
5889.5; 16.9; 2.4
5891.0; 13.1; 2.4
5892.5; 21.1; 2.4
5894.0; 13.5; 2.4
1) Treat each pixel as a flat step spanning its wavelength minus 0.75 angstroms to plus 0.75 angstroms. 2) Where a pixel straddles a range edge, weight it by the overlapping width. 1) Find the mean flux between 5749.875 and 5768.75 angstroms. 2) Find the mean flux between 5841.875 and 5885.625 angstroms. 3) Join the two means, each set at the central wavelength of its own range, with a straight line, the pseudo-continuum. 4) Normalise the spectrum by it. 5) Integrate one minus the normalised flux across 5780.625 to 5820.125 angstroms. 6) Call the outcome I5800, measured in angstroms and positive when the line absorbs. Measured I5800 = 2.8 angstroms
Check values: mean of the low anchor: 17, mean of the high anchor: 16.4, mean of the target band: 15.6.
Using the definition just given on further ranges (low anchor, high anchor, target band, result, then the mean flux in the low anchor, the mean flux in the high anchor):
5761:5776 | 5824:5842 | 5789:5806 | 1.8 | 17.1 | 17.7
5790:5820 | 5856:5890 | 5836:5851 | -2.5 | 15.8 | 15.7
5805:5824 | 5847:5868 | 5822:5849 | -1.8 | 15.4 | 17.1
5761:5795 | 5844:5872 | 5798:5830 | 1.7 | 16.3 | 16.5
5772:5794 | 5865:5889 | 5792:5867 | -4.4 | 15.7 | 15.6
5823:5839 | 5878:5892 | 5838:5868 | -1.6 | 17.1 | 15.2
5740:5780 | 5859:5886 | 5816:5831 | -0.1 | 16.7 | 15.8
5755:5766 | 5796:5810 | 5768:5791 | 1.4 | 18.1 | 14.7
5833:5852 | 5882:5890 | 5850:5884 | 1.6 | 18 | 15.9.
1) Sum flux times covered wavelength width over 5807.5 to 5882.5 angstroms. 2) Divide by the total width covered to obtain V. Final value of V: 16.5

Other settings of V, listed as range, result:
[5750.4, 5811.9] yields 16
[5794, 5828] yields 15.5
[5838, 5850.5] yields 18.3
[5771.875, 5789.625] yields 15.2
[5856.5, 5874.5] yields 15.6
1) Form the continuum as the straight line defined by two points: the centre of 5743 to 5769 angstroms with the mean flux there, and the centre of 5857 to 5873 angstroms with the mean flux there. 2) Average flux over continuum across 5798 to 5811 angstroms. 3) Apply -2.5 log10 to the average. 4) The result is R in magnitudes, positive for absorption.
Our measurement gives 0.12 mag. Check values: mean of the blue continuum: 17.2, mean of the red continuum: 15.4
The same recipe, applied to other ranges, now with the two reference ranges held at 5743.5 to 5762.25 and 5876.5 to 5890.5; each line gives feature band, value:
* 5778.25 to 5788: 0.12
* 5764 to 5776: 0.01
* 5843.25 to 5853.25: -0.13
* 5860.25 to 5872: -0.02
